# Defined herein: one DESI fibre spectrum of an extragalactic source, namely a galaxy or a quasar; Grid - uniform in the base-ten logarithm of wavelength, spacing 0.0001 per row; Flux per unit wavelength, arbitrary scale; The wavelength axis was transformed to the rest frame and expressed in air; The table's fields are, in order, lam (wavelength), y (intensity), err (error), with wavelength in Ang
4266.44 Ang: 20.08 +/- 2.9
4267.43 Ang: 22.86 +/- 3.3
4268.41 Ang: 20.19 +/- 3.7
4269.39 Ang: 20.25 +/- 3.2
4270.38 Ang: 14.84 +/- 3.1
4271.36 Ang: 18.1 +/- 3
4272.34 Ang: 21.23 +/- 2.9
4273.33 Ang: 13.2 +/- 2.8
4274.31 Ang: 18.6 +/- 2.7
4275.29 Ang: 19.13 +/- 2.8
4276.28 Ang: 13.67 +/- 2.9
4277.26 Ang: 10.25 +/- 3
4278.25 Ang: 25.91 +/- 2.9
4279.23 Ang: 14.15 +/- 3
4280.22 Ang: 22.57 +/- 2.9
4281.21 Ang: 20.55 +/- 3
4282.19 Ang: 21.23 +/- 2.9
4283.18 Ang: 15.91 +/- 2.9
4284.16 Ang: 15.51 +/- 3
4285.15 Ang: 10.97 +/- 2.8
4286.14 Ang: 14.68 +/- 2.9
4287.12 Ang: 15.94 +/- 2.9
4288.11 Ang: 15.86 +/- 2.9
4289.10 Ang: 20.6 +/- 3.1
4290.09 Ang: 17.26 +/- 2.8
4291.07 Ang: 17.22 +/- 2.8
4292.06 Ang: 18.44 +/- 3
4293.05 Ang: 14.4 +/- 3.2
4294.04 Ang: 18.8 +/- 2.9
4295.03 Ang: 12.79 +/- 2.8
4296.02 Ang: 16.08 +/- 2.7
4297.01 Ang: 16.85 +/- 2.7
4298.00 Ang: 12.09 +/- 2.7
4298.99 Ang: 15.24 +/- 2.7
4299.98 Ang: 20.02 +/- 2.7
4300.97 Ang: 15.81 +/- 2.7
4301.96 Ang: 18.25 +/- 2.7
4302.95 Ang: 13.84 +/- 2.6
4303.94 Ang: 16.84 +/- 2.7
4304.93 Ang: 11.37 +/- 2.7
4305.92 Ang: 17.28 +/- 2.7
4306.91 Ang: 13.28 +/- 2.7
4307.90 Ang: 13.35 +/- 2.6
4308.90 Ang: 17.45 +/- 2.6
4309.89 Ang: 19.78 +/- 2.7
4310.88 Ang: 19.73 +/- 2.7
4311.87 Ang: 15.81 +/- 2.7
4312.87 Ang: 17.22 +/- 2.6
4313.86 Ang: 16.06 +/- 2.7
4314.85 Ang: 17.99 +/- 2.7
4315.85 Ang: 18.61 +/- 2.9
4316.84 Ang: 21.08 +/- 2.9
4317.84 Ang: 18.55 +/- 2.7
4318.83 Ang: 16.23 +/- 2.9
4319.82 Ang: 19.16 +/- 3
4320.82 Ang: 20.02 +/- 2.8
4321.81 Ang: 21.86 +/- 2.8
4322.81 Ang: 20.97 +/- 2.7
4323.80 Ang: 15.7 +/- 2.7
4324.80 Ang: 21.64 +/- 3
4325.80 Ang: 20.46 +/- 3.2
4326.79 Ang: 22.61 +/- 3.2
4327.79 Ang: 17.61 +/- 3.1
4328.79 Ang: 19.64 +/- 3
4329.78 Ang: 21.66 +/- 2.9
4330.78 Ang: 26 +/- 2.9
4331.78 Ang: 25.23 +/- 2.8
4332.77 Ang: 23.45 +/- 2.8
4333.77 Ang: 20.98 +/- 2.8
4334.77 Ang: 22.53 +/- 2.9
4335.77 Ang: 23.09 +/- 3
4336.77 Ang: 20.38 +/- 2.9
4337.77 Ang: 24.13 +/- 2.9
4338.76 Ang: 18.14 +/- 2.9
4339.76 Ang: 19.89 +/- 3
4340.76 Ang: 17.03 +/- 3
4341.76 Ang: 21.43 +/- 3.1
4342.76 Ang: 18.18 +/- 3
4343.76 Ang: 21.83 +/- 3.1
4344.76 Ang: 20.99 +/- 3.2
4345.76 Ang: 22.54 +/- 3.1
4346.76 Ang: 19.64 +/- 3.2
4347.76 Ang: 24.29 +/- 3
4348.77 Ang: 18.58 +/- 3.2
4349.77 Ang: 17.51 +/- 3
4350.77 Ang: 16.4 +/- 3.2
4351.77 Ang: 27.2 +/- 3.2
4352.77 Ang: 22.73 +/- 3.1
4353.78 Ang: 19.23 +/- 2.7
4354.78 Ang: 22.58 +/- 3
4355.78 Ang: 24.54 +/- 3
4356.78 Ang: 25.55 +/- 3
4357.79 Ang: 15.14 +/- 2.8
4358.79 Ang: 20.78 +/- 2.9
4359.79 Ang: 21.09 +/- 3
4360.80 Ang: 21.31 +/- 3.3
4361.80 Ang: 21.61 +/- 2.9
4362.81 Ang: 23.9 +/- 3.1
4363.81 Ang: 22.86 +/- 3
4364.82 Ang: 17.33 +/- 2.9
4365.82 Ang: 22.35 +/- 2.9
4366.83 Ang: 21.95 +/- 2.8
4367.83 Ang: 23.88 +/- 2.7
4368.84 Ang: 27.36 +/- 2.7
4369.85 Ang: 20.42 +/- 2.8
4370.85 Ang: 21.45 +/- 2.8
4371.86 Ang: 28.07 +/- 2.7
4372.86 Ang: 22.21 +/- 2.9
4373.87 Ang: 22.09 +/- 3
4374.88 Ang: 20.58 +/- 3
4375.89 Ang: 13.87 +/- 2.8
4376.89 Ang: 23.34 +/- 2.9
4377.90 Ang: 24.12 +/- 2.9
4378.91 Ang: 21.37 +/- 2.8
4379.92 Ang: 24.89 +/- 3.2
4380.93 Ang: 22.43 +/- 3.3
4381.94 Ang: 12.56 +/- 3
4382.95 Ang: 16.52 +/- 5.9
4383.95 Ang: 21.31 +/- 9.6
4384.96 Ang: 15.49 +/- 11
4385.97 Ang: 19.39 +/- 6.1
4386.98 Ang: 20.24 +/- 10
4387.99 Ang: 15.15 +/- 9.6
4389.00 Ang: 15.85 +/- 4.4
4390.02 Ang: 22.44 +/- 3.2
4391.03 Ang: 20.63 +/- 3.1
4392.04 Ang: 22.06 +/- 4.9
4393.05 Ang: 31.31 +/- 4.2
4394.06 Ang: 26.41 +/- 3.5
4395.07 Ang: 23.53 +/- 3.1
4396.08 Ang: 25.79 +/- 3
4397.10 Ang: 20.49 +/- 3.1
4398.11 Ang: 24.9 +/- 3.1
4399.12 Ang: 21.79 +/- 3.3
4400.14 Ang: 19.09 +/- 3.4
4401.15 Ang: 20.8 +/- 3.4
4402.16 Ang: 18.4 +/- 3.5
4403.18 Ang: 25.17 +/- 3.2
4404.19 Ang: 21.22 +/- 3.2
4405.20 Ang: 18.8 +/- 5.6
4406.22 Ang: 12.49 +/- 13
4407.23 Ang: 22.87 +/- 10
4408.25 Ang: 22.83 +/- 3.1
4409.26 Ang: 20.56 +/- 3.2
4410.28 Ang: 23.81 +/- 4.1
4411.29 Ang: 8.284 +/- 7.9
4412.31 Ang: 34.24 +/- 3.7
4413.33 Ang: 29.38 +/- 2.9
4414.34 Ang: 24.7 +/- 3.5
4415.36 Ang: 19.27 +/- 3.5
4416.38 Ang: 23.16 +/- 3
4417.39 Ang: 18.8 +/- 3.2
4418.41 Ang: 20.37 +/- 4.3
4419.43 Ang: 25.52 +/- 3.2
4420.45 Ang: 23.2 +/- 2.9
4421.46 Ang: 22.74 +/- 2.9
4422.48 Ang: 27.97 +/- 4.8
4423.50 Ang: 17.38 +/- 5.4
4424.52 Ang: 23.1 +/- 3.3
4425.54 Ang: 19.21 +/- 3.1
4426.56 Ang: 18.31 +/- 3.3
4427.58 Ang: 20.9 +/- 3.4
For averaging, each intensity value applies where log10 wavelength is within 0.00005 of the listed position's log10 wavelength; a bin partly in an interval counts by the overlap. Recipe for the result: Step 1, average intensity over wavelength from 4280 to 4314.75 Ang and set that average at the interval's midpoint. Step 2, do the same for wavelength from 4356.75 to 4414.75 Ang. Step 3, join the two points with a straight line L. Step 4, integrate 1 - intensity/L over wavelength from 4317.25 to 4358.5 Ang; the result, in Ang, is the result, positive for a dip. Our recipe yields -4.6 Ang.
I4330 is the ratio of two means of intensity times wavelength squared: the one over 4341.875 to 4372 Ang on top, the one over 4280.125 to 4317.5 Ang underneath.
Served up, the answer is 1.33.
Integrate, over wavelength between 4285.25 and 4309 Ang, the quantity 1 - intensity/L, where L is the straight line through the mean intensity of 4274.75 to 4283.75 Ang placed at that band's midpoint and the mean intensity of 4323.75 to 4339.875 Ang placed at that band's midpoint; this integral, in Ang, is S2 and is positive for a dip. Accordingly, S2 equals 4.2 Ang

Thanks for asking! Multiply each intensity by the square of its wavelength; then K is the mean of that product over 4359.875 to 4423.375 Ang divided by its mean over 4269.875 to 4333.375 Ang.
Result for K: 1.27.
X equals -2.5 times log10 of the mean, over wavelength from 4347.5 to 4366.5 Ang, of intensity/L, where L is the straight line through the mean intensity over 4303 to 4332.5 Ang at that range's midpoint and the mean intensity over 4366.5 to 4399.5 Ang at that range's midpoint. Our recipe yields -0.04 mag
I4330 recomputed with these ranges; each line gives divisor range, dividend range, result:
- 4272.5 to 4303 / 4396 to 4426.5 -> 1.38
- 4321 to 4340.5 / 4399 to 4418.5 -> 1.04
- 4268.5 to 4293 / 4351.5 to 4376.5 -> 1.32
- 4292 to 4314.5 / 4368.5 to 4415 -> 1.39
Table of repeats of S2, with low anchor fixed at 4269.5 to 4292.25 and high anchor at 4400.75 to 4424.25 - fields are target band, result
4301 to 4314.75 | 1.5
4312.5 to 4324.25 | -0.1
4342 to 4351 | -0.3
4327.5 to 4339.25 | -1.8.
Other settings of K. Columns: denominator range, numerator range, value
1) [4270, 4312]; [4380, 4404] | 1.32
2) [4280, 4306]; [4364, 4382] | 1.38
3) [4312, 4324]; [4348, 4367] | 1.16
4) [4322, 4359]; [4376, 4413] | 1.02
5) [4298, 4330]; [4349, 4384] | 1.23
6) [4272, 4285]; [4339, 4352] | 1.18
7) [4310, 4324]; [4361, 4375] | 1.24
